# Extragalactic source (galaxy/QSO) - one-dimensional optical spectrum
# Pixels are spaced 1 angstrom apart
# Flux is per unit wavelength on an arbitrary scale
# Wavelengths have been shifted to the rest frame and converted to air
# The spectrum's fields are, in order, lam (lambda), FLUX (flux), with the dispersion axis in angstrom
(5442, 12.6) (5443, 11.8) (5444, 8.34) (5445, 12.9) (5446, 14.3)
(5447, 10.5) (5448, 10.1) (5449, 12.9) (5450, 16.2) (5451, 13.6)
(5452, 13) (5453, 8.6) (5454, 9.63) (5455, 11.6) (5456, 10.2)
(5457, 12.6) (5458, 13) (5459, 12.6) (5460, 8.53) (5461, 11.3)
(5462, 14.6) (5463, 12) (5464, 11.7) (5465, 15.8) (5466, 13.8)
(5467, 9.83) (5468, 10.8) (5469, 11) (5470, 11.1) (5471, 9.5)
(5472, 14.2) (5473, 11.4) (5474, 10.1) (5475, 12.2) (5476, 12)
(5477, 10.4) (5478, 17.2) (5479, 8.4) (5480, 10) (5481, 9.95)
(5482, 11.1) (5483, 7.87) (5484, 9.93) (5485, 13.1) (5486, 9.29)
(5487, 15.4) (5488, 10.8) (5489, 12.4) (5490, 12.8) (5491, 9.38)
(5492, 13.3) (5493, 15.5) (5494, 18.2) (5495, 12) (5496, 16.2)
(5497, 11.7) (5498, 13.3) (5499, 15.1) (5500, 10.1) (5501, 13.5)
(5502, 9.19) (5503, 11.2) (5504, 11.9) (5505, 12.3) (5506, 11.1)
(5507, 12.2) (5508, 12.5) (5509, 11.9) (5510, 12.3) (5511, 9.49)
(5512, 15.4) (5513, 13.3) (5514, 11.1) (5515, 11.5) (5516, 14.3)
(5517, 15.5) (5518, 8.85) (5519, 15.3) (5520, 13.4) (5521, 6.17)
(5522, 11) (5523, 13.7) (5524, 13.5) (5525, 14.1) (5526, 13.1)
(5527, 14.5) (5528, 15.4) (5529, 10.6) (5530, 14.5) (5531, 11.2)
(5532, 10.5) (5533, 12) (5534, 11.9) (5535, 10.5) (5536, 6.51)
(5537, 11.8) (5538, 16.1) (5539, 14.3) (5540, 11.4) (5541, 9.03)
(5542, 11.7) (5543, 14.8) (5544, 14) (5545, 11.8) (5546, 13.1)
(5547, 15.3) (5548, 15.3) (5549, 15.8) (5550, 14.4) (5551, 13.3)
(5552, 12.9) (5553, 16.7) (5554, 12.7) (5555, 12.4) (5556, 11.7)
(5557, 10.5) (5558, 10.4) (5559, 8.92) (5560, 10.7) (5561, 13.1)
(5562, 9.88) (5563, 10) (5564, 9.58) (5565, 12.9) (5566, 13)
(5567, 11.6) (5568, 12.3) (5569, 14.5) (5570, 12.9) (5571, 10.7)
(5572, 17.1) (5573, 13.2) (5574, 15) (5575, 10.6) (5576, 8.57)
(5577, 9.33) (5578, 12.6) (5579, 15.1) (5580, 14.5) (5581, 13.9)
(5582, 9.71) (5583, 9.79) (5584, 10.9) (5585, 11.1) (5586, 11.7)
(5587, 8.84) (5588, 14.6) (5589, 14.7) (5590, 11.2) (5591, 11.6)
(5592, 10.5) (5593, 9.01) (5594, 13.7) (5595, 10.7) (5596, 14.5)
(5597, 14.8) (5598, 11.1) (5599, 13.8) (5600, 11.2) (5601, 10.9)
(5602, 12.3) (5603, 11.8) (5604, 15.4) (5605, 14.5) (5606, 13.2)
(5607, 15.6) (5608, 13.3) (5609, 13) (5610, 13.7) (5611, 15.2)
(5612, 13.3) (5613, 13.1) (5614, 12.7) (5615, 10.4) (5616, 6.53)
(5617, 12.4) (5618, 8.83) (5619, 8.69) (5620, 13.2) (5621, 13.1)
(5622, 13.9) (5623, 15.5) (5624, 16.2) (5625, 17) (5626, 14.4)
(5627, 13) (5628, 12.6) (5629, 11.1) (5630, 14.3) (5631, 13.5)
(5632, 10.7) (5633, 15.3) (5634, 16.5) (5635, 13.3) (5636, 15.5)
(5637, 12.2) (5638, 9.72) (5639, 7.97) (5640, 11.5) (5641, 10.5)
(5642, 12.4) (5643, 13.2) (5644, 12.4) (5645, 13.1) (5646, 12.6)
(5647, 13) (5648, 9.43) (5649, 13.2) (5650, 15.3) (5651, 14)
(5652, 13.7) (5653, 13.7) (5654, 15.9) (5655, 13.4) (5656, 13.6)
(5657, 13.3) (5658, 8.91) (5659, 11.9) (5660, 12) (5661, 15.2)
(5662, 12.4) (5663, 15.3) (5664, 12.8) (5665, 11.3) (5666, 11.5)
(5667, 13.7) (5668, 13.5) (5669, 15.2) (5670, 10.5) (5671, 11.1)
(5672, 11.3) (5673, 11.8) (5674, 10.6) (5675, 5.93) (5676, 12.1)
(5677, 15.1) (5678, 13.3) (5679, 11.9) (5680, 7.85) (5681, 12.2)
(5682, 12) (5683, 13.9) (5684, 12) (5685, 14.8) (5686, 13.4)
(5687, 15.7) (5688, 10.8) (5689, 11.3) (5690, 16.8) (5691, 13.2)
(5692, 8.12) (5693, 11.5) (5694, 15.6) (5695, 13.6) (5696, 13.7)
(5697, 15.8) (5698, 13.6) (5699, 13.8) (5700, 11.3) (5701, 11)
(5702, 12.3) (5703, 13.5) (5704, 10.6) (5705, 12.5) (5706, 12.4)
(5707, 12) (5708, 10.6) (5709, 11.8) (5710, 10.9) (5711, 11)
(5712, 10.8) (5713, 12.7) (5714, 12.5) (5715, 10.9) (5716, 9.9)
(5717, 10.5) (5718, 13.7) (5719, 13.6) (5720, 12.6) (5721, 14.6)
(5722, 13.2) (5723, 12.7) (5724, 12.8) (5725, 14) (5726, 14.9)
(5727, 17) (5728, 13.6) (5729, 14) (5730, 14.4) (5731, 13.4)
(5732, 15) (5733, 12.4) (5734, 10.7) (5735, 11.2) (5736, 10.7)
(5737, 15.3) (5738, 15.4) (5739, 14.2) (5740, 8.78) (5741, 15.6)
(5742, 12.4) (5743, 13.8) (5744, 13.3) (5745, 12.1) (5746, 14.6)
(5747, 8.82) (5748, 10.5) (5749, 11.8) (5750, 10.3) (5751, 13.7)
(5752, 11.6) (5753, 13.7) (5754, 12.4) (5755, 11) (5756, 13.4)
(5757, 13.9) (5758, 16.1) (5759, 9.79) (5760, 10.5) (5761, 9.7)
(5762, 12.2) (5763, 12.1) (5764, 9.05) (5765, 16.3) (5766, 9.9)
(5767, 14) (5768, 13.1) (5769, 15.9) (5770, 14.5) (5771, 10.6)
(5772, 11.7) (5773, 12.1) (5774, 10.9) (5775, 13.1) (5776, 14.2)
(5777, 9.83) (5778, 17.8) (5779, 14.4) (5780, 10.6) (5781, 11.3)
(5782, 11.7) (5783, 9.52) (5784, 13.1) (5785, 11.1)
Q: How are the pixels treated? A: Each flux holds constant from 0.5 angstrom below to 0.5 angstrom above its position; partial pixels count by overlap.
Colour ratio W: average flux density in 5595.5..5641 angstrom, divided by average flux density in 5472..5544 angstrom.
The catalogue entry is 1.06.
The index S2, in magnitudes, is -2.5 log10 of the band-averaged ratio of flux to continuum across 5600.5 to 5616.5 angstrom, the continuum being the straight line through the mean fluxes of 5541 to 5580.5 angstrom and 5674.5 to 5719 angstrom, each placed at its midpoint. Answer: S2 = -0.028 mag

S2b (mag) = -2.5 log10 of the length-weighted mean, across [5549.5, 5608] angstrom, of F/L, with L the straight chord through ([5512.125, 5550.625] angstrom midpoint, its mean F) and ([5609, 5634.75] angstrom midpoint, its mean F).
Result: 0.05 mag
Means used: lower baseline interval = 12.7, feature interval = 12.3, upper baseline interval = 13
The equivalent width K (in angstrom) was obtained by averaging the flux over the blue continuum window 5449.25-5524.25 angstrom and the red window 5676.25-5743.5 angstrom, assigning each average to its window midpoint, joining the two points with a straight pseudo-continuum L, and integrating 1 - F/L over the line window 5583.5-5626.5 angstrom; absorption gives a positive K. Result -0.5 angstrom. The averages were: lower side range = 12.1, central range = 12.6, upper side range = 12.8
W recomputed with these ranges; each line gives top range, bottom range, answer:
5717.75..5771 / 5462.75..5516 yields 1.07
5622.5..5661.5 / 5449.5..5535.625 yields 1.08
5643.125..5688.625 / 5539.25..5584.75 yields 1.02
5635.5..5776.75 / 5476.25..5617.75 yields 1.02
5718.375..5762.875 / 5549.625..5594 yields 1.07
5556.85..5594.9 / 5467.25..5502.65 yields 0.99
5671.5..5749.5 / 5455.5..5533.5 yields 1.03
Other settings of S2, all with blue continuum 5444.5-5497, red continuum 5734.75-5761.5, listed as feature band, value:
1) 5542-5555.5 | -0.15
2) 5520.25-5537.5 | 0.02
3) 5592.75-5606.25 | -0.04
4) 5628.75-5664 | -0.05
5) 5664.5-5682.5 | 0.05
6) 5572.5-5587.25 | 0.04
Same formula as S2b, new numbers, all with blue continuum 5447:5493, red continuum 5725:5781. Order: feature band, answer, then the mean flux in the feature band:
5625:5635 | -0.11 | 13.7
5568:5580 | -0.06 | 12.8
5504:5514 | -0.03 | 12.2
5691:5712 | 0.03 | 12.3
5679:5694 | 0.00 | 12.5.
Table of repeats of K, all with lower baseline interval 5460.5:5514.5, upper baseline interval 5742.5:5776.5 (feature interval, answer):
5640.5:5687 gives -1.1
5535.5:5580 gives -1.1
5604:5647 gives -2.3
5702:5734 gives -0.9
